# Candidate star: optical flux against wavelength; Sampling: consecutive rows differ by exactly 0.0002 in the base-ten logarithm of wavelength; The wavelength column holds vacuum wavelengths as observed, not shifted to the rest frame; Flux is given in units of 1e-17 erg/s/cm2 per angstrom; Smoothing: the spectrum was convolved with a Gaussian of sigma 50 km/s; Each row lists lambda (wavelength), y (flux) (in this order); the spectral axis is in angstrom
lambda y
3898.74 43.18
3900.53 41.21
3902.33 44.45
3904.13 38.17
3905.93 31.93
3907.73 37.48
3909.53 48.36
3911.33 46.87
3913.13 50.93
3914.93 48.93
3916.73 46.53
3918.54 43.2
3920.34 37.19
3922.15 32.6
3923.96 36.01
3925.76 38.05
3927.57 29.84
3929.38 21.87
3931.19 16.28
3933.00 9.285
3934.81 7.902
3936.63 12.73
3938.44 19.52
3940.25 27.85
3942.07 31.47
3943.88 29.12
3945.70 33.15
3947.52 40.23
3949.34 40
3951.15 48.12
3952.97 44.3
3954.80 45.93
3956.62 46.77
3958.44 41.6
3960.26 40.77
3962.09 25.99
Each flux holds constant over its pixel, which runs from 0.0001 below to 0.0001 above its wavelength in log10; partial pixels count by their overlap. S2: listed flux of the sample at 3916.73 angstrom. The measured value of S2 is 46.53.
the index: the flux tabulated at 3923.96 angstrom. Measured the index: 36.01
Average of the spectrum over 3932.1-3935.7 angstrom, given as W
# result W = 8.6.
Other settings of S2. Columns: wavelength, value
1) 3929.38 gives 21.87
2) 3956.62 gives 46.77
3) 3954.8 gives 45.93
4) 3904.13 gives 38.17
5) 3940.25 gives 27.85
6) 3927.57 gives 29.84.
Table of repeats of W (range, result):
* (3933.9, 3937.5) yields 10.3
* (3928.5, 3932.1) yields 19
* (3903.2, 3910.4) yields 38.9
